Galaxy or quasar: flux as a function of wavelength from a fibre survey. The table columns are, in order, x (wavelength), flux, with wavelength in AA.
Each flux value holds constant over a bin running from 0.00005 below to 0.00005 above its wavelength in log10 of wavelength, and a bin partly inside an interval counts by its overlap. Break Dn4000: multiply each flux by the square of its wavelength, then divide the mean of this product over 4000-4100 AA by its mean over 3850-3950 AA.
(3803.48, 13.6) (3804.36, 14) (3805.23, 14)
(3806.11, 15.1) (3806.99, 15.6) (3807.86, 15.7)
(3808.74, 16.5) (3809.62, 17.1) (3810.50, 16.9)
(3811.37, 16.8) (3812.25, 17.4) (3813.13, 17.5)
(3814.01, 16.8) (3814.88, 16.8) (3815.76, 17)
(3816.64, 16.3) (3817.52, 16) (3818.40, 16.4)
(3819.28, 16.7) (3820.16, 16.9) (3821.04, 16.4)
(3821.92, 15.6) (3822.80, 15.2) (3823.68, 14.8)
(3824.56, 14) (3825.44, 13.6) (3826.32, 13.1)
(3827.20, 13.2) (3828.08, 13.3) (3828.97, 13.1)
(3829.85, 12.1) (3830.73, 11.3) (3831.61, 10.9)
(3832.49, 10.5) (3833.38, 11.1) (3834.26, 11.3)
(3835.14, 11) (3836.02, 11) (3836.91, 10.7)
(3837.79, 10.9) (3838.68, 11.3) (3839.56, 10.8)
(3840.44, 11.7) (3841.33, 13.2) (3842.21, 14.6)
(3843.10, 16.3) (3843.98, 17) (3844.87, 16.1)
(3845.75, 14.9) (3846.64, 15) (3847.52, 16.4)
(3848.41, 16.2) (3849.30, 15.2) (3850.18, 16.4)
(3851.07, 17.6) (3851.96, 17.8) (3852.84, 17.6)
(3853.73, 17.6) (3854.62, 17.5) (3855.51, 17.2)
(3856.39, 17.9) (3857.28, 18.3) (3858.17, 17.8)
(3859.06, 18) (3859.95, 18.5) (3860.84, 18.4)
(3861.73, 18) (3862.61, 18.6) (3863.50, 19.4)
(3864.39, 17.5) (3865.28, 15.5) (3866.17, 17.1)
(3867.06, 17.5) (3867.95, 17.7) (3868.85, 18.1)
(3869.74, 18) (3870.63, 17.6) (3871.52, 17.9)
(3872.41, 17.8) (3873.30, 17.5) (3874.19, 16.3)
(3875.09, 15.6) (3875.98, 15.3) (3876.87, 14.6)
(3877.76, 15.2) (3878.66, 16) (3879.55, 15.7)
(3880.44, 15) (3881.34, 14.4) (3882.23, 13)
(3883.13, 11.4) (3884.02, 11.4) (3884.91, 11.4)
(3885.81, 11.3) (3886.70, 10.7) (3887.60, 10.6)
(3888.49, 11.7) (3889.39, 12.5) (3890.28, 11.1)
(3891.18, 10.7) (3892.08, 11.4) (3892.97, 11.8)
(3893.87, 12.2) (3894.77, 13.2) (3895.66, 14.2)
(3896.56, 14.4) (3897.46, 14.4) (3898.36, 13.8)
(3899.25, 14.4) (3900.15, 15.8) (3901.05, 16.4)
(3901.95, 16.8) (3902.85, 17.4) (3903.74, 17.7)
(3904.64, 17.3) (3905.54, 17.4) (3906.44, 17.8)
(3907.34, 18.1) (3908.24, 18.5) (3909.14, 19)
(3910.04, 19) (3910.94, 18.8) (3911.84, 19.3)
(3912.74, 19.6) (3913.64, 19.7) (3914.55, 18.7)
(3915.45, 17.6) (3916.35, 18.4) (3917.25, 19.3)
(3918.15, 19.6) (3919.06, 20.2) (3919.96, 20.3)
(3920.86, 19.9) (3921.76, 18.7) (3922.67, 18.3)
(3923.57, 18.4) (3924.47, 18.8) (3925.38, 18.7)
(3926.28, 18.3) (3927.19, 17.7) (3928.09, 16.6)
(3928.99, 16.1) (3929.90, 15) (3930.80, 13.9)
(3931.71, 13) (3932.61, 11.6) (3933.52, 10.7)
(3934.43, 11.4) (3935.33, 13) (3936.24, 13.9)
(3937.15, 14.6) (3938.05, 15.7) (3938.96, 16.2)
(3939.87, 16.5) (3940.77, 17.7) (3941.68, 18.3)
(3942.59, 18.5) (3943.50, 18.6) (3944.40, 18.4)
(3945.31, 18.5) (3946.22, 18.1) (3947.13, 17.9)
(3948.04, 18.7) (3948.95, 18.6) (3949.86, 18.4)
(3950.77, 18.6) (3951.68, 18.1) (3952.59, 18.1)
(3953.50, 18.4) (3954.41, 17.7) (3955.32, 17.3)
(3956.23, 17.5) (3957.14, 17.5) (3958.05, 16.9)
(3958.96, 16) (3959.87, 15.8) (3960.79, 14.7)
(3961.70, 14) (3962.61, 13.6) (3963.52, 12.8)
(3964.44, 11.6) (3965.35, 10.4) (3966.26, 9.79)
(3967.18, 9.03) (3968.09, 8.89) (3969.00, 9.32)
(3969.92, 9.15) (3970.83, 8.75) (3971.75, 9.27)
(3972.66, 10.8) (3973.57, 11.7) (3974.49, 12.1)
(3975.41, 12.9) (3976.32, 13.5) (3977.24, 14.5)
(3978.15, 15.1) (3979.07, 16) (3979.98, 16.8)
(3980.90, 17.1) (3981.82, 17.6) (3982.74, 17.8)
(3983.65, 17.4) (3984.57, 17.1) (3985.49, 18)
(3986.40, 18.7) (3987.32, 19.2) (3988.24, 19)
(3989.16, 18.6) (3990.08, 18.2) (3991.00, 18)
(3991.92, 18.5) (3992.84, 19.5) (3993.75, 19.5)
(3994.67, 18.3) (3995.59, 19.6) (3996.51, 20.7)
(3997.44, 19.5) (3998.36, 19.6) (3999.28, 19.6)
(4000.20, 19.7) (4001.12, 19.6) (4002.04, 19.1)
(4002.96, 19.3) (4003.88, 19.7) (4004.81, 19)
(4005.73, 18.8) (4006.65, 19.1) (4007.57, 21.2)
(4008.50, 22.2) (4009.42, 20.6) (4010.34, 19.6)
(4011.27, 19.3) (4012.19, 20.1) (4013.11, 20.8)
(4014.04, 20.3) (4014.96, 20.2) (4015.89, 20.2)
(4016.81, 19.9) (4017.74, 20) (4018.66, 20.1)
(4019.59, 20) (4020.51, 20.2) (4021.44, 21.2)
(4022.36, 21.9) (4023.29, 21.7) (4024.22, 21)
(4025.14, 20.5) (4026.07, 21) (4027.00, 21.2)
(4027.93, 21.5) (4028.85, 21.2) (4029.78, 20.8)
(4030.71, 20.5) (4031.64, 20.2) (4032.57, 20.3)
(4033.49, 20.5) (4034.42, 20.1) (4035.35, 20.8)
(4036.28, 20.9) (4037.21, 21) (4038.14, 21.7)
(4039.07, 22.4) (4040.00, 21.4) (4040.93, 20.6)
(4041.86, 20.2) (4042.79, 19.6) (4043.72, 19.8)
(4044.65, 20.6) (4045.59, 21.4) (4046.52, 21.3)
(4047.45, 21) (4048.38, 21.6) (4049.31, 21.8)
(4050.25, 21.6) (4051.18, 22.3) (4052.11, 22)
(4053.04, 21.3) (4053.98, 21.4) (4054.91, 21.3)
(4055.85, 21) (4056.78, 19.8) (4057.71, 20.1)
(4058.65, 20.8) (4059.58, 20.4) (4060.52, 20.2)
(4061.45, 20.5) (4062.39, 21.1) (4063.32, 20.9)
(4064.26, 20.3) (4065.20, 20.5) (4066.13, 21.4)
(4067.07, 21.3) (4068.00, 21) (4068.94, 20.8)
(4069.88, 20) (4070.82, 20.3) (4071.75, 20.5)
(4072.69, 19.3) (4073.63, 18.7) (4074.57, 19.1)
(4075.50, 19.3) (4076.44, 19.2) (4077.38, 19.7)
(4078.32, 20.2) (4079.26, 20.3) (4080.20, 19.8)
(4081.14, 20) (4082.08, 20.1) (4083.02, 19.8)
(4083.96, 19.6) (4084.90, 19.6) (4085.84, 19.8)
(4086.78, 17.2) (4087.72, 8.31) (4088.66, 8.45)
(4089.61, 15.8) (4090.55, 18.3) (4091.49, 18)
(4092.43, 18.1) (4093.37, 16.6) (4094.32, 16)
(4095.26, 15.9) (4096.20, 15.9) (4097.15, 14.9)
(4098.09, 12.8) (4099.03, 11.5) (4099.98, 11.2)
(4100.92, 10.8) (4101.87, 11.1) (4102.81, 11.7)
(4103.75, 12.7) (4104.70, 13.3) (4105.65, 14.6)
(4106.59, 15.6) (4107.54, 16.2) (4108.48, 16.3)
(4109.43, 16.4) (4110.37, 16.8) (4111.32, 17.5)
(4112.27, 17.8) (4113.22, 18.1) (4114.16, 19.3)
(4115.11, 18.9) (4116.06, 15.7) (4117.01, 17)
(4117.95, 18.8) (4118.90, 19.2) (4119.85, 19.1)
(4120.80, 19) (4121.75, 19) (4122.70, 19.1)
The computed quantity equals 1.3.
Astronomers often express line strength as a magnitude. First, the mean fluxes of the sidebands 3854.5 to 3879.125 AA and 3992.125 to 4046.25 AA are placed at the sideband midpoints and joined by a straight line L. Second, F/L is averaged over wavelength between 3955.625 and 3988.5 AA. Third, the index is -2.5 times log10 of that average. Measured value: 0.34 mag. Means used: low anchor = 17.3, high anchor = 20.3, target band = 14.2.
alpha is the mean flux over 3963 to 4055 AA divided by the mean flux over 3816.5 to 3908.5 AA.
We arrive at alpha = 1.24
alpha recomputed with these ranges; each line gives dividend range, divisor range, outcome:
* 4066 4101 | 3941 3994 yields 1.12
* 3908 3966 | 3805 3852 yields 1.16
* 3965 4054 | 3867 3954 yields 1.15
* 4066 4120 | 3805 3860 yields 1.14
